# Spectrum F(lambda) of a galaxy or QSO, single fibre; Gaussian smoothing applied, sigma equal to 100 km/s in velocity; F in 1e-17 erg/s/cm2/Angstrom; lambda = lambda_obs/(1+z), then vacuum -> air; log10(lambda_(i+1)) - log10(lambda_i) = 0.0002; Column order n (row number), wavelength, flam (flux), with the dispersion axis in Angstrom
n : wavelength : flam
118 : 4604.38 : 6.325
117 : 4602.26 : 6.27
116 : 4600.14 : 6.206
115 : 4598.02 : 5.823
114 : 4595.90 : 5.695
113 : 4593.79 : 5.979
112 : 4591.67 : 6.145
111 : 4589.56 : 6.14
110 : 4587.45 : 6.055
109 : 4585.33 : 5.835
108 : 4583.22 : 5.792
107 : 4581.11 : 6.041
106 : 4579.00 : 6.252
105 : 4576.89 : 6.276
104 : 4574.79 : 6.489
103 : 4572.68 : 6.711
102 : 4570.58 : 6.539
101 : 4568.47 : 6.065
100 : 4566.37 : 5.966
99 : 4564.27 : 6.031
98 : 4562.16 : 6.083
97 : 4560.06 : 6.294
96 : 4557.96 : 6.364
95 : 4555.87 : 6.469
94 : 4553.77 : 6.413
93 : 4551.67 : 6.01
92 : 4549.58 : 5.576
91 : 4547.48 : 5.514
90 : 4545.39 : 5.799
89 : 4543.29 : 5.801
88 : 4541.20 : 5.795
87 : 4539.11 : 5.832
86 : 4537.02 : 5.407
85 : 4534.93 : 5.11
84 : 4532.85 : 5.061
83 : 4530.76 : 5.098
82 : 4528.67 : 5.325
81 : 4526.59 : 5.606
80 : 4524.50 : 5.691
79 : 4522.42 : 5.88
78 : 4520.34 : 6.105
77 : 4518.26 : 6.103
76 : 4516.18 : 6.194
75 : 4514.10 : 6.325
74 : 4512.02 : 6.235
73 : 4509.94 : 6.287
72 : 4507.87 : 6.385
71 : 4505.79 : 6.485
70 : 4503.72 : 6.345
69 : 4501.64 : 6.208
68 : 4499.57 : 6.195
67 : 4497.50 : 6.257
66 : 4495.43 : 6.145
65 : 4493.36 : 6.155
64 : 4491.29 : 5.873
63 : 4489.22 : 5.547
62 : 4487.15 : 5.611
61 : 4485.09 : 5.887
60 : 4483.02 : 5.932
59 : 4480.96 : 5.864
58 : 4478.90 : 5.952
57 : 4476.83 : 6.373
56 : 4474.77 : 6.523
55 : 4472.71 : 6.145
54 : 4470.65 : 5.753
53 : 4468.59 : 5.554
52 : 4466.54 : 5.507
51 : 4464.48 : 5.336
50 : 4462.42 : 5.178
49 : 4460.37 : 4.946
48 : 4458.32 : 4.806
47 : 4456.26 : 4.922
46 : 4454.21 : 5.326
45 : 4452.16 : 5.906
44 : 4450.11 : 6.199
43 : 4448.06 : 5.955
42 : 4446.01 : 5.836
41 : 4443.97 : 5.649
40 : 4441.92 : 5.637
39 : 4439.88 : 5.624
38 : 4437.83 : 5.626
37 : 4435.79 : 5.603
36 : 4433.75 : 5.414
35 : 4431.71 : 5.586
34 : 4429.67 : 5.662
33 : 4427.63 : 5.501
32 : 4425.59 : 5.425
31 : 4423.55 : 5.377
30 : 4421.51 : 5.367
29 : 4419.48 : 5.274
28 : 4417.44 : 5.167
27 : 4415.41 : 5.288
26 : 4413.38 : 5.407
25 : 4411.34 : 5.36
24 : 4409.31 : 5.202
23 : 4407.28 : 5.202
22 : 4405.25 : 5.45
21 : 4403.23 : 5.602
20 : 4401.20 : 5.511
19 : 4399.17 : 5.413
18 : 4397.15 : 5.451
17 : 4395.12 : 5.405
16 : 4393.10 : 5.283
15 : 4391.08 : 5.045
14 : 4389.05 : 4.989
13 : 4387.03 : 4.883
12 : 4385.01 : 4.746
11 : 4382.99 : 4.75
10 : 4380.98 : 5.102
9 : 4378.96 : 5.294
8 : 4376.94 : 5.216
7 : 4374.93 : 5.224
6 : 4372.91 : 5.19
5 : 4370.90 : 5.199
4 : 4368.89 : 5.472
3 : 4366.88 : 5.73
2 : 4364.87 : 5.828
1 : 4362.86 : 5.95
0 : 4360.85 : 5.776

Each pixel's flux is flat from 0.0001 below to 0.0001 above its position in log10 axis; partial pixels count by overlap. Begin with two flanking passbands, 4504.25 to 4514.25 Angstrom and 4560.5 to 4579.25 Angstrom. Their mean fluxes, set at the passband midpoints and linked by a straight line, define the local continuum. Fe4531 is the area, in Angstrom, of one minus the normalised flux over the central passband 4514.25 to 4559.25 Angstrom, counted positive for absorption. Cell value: 3.8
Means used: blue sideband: 6.35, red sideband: 6.27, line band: 5.78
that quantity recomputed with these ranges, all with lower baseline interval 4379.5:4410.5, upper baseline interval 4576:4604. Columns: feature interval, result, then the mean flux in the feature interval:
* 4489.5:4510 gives -2.0 Angstrom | 6.21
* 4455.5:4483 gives -0.5 Angstrom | 5.62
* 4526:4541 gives 1.1 Angstrom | 5.37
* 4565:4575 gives -0.6 Angstrom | 6.33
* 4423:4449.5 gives -1.2 Angstrom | 5.62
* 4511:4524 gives -0.9 Angstrom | 6.12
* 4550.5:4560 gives -0.7 Angstrom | 6.31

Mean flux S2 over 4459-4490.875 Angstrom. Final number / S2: 5.73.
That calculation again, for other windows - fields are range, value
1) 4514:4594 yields 5.95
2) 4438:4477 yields 5.62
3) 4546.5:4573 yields 6.14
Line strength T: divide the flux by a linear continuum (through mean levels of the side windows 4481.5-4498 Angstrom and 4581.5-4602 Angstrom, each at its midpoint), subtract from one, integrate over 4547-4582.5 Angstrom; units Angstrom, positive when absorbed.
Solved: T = -1.4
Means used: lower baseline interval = 5.91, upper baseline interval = 5.98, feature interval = 6.19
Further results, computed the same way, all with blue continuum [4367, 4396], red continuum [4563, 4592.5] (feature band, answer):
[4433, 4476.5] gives -0.6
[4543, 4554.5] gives 0.3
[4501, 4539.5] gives -0.1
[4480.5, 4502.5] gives -1.0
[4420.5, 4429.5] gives -0.1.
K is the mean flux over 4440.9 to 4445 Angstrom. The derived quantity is 5.65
